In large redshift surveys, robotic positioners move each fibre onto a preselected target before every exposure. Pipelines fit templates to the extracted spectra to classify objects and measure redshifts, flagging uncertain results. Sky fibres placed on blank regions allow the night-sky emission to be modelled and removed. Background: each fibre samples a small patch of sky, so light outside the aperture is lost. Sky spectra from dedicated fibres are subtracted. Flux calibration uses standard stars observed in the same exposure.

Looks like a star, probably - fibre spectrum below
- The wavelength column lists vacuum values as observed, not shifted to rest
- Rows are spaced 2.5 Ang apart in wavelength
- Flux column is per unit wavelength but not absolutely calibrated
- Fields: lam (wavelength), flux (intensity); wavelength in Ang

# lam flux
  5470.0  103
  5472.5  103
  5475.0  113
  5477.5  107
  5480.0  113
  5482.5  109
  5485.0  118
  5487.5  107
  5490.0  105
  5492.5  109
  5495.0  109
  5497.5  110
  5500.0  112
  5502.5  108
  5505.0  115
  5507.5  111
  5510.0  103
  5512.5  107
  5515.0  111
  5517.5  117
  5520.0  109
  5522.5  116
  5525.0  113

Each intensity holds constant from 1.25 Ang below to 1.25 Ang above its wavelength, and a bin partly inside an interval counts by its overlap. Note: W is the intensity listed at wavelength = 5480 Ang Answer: 113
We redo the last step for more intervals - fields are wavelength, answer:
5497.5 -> 110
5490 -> 105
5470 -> 103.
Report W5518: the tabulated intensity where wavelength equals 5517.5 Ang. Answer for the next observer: 117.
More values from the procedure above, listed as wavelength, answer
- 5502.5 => 108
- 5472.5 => 103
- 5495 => 109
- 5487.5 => 107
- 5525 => 113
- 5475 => 113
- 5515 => 111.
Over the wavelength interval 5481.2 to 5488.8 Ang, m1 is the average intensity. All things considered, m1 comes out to 111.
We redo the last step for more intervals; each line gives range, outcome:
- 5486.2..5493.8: 107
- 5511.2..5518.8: 112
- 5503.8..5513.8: 109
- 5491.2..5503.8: 110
